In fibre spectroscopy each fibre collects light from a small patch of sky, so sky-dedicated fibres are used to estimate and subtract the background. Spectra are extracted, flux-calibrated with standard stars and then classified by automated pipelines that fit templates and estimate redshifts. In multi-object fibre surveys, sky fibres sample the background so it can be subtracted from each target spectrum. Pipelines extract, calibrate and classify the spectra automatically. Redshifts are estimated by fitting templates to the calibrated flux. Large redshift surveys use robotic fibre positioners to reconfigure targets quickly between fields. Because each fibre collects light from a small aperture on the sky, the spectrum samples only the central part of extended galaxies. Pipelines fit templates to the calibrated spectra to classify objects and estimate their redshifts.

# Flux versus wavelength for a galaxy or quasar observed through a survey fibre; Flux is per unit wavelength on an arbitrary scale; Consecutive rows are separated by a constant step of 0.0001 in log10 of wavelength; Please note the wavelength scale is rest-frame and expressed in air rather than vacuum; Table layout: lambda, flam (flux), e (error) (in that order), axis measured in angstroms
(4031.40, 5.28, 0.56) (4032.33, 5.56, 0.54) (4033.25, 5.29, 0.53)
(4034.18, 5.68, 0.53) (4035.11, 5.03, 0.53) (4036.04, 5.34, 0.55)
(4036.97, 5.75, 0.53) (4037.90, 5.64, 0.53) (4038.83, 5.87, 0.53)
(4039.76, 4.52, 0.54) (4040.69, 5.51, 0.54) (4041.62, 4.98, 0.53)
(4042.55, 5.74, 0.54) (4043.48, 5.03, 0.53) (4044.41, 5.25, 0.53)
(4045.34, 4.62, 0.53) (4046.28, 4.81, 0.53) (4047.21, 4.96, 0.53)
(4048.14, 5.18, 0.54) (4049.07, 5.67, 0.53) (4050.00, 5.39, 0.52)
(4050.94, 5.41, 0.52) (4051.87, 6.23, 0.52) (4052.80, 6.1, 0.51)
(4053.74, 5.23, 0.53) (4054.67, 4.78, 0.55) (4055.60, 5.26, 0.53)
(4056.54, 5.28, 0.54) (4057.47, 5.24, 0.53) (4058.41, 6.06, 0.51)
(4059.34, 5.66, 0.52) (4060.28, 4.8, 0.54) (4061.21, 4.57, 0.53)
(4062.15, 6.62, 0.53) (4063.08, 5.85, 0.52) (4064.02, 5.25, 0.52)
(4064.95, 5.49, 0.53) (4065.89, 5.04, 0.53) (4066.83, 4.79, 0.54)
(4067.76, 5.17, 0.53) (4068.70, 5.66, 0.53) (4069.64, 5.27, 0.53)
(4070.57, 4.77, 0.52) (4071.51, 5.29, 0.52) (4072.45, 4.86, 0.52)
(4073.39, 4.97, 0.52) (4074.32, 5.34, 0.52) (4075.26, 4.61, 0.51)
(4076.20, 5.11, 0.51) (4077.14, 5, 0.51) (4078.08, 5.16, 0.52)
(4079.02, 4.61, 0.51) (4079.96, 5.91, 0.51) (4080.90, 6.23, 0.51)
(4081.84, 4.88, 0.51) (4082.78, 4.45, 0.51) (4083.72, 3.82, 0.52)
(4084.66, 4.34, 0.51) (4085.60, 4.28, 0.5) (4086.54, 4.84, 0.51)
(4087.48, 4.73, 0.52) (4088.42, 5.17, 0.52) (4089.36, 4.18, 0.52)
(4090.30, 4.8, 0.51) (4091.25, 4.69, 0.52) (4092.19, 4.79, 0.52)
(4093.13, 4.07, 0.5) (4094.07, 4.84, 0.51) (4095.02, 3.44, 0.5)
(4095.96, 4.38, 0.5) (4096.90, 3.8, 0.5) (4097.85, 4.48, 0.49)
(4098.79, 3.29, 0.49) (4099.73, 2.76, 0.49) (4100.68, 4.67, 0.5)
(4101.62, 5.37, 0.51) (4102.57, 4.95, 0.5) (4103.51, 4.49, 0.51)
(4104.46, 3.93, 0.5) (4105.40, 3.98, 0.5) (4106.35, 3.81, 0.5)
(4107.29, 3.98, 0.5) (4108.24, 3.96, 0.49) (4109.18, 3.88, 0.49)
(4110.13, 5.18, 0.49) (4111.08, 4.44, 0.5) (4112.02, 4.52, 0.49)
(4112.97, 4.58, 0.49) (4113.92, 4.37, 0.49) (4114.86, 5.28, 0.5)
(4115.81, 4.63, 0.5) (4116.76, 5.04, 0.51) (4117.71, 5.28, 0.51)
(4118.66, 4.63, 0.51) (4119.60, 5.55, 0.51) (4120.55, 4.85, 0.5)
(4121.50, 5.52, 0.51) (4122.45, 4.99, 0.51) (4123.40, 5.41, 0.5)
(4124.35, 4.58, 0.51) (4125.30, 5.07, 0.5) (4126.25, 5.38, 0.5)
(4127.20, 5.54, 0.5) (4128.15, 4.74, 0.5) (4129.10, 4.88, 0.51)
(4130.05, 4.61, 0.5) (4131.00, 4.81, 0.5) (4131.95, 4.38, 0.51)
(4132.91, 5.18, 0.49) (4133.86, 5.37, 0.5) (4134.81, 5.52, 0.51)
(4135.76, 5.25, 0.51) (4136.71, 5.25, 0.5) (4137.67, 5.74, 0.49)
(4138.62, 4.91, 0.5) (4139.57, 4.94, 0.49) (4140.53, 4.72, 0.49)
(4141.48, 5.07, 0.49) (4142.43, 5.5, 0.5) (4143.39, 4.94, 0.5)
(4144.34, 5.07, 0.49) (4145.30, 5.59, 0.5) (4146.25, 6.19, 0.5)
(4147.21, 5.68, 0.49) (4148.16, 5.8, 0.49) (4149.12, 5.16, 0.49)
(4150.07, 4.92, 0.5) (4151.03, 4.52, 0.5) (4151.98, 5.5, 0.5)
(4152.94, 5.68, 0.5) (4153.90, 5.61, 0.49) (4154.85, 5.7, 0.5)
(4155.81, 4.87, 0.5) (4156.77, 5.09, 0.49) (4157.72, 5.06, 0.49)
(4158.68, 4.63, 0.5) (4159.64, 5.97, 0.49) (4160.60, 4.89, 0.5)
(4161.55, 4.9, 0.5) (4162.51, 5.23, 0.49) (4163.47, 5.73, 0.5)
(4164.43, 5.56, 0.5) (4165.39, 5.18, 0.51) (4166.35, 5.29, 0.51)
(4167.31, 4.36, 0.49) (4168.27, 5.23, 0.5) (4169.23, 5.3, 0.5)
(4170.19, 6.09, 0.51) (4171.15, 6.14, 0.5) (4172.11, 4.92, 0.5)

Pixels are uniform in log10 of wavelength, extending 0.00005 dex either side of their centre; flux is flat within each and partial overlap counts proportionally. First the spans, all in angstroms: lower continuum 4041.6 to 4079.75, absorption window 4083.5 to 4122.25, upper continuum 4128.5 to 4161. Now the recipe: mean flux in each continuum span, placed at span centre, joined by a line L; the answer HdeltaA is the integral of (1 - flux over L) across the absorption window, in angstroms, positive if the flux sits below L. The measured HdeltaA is 5.5 angstroms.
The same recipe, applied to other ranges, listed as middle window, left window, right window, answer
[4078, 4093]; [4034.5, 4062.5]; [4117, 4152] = 1.39 angstroms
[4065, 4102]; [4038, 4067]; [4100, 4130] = 2.40 angstroms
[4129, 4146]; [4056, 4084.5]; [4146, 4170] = 0.46 angstroms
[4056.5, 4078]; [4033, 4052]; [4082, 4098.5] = -1.76 angstroms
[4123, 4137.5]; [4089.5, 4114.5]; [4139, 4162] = -0.68 angstroms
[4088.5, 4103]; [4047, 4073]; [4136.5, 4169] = 2.71 angstroms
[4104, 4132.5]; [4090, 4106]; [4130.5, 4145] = -0.16 angstroms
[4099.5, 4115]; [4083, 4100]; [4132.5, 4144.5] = 0.75 angstroms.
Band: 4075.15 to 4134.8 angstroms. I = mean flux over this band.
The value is 4.68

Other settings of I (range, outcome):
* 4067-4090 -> 4.94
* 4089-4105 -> 4.29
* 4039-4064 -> 5.34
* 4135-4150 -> 5.31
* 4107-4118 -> 4.59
